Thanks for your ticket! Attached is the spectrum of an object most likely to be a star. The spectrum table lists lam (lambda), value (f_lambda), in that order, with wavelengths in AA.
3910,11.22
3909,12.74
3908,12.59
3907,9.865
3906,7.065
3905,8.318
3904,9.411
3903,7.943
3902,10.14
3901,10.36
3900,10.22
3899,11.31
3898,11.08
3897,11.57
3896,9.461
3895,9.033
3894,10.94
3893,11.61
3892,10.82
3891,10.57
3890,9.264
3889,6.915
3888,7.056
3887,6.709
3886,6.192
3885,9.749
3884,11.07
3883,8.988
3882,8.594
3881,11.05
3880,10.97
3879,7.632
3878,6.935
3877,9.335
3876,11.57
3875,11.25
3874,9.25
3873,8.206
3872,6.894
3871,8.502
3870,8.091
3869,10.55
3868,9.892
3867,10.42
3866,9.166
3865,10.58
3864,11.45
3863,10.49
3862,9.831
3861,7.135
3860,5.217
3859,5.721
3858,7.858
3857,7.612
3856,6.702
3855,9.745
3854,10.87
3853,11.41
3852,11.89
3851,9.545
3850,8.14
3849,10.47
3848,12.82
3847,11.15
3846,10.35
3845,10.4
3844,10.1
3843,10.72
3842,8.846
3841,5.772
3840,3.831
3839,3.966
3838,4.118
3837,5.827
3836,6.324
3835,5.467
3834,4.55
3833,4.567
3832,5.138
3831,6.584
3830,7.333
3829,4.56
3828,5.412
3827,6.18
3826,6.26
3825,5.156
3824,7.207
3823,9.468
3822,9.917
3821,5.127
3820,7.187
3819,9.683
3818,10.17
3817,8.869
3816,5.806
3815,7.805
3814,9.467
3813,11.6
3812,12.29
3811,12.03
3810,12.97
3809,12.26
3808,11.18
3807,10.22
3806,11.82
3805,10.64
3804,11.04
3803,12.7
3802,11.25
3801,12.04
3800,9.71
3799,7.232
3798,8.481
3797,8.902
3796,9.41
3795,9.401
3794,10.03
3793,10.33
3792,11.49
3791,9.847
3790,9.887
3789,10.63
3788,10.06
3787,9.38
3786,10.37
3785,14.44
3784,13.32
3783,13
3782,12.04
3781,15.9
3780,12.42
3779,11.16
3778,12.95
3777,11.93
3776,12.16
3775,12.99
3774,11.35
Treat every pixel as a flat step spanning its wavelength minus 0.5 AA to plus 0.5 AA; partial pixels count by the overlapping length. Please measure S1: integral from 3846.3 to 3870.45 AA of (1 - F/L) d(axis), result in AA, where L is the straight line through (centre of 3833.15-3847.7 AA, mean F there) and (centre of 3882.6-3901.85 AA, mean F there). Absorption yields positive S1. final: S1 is -4.2 AA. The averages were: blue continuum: 7.26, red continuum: 9.64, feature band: 9.46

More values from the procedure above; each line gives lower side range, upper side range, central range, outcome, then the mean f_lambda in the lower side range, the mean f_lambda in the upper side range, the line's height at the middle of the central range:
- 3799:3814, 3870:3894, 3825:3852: 7.9 AA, 11.3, 9.11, 10.4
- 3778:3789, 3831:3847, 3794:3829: 0.7 AA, 12.2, 6.8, 9.46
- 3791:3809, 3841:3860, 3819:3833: 4.7 AA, 10.4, 9.47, 9.91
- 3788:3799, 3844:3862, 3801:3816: -2.3 AA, 9.73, 9.28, 9.62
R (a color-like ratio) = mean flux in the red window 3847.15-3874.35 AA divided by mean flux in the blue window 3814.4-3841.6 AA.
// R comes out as 1.44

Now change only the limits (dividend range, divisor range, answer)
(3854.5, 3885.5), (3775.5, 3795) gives 0.78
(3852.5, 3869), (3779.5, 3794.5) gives 0.78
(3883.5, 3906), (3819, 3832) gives 1.40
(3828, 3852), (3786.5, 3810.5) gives 0.71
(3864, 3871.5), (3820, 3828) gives 1.40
